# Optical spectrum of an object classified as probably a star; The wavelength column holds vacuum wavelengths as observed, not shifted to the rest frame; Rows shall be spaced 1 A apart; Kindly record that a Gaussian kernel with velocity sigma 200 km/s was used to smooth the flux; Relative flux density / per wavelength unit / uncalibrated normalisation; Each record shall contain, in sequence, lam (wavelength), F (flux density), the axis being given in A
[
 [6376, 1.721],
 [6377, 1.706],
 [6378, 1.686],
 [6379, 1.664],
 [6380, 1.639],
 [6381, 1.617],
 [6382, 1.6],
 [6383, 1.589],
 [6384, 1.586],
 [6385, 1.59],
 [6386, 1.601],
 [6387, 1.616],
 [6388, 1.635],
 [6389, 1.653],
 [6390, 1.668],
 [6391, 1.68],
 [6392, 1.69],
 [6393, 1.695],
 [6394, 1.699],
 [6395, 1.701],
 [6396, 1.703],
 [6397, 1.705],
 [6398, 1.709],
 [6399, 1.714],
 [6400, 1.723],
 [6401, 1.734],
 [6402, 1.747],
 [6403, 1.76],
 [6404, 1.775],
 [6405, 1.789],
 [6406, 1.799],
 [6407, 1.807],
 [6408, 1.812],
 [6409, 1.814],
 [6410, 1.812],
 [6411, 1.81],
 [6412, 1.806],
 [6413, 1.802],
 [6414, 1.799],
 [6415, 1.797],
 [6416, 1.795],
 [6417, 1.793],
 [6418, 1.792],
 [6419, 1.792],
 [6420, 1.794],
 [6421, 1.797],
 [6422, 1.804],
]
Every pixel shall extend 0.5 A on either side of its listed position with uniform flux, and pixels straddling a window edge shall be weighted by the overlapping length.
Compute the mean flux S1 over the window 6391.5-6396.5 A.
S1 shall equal 1.7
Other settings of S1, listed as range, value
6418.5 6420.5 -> 1.79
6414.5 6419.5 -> 1.79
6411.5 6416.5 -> 1.8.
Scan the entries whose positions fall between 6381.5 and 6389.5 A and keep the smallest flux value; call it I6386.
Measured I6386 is 1.586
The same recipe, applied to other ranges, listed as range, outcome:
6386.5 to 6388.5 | 1.616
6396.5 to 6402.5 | 1.705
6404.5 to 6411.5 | 1.789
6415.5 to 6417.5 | 1.793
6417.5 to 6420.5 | 1.792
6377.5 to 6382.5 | 1.6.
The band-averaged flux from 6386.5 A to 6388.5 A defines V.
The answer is 1.63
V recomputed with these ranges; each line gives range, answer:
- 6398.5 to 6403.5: 1.74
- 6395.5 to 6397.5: 1.7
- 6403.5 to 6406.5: 1.79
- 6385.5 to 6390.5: 1.63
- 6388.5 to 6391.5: 1.67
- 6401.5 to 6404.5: 1.76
